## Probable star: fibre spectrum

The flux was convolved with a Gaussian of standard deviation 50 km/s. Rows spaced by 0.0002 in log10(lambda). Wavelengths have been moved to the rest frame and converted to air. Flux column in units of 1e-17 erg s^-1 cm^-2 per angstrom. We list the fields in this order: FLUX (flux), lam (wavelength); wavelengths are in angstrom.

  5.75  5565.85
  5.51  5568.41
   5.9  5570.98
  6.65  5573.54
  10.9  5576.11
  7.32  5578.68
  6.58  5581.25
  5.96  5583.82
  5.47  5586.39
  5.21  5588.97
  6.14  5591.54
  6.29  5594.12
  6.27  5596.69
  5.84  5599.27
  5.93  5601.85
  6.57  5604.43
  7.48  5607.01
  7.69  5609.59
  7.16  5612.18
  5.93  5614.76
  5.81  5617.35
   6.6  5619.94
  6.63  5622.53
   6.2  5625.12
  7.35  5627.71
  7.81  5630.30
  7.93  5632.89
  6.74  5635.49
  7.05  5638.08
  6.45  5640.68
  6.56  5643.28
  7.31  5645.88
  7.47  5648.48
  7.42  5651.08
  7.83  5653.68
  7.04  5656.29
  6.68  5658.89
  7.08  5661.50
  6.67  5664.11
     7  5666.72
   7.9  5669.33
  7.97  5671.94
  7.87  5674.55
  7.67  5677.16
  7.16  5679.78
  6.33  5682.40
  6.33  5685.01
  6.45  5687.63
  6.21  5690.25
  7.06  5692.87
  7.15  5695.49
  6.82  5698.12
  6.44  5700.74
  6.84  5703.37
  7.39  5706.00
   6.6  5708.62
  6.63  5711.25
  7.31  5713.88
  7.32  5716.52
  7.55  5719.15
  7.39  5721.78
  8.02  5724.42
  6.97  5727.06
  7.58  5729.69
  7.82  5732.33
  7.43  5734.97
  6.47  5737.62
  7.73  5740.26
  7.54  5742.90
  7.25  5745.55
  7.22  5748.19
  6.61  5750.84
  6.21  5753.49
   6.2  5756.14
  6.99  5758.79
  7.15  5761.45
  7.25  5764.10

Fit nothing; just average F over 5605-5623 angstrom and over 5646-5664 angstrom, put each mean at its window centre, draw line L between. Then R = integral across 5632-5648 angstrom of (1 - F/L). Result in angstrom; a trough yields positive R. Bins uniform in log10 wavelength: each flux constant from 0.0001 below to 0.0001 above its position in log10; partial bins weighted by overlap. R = 0.1 angstrom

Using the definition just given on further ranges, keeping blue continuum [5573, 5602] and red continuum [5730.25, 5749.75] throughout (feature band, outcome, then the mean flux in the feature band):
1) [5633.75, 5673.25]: -1.4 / 7.15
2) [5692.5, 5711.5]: 0.8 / 6.87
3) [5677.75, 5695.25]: 1.0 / 6.67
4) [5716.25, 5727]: -0.4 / 7.52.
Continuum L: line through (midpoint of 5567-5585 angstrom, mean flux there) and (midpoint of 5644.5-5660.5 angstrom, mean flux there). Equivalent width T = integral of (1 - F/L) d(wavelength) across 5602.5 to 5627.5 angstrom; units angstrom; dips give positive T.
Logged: 1.6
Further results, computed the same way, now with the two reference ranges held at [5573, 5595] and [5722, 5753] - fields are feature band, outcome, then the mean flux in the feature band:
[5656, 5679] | -0.9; 7.33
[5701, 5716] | 0.5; 6.93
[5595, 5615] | 0.5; 6.64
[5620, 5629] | 0.2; 6.71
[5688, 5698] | 0.5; 6.77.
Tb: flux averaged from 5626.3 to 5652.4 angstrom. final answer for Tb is 7.21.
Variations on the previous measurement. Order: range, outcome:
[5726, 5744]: 7.37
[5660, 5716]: 7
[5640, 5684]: 7.21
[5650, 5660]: 7.25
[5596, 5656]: 6.88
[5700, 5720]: 7.01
